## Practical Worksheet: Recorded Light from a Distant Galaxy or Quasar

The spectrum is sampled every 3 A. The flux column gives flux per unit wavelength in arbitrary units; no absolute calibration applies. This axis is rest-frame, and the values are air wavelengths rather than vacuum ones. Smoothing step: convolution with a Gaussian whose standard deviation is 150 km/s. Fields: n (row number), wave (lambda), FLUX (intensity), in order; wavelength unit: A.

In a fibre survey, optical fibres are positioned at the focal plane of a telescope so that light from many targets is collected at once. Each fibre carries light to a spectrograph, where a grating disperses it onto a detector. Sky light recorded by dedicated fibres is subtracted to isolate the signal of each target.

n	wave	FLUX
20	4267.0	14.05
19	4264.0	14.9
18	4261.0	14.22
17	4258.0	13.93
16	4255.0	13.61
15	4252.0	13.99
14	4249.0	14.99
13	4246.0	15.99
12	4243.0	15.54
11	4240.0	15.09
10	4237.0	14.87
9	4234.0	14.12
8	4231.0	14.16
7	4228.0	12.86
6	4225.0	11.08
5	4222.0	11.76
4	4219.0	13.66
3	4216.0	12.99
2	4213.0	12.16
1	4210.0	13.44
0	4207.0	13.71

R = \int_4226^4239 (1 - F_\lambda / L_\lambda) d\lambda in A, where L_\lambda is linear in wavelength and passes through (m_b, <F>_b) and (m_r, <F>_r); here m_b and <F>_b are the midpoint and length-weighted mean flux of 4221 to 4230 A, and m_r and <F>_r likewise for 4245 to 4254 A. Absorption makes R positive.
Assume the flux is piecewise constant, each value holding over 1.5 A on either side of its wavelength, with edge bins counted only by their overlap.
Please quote -1.1 A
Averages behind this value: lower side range 12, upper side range 14.9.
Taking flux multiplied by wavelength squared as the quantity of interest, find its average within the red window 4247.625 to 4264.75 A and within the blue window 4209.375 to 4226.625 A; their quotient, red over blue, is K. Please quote 1.2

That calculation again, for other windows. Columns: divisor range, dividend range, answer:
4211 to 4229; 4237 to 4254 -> 1.23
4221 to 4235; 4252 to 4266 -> 1.12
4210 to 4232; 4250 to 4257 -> 1.11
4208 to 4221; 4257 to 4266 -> 1.13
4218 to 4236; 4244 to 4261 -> 1.13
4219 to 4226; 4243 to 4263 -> 1.24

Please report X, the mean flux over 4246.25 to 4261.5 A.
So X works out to 14.3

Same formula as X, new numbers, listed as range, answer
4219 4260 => 14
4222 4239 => 13.3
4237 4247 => 15.4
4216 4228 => 12.4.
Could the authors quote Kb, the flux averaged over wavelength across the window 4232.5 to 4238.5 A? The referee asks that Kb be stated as 14.5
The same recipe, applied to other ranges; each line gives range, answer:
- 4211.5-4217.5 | 12.6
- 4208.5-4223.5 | 12.8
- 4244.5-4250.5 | 15.5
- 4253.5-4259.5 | 13.8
